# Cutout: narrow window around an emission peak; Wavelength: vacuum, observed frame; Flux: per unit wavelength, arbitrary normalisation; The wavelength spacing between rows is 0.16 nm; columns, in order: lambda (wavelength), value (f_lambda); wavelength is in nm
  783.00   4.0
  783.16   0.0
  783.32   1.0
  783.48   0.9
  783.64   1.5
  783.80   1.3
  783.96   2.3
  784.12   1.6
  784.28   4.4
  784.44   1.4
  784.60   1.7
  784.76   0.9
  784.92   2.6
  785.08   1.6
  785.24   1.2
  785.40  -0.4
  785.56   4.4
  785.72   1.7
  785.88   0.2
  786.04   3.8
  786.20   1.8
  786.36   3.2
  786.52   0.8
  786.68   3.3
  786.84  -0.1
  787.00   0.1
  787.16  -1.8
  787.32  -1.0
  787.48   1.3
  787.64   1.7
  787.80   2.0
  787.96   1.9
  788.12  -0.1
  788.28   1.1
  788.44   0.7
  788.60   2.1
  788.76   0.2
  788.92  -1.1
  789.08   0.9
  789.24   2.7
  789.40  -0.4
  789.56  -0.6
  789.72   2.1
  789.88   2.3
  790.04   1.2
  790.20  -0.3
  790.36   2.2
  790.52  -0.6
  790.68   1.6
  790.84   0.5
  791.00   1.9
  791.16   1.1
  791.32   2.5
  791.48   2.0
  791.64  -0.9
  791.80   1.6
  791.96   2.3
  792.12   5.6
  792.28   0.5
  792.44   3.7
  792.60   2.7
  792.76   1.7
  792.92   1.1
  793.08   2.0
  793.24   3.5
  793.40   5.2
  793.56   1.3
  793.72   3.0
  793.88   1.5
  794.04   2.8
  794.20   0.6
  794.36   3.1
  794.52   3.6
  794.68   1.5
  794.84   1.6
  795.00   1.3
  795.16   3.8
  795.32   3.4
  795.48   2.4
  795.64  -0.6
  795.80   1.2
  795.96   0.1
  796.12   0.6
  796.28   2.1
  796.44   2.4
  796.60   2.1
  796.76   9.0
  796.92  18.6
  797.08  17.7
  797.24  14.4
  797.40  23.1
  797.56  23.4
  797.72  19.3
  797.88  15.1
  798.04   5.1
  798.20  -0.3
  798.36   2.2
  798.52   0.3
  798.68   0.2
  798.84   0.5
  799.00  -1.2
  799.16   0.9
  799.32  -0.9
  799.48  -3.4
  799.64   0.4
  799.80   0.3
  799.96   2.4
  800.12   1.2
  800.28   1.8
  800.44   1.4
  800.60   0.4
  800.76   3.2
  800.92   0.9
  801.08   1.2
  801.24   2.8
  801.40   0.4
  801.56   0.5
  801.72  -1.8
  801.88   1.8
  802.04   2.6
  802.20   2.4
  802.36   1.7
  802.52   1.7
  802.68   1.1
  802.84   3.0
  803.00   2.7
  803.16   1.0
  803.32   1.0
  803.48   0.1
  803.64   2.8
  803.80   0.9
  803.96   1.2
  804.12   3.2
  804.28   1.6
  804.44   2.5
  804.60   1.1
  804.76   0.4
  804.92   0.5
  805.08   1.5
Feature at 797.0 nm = [O II]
